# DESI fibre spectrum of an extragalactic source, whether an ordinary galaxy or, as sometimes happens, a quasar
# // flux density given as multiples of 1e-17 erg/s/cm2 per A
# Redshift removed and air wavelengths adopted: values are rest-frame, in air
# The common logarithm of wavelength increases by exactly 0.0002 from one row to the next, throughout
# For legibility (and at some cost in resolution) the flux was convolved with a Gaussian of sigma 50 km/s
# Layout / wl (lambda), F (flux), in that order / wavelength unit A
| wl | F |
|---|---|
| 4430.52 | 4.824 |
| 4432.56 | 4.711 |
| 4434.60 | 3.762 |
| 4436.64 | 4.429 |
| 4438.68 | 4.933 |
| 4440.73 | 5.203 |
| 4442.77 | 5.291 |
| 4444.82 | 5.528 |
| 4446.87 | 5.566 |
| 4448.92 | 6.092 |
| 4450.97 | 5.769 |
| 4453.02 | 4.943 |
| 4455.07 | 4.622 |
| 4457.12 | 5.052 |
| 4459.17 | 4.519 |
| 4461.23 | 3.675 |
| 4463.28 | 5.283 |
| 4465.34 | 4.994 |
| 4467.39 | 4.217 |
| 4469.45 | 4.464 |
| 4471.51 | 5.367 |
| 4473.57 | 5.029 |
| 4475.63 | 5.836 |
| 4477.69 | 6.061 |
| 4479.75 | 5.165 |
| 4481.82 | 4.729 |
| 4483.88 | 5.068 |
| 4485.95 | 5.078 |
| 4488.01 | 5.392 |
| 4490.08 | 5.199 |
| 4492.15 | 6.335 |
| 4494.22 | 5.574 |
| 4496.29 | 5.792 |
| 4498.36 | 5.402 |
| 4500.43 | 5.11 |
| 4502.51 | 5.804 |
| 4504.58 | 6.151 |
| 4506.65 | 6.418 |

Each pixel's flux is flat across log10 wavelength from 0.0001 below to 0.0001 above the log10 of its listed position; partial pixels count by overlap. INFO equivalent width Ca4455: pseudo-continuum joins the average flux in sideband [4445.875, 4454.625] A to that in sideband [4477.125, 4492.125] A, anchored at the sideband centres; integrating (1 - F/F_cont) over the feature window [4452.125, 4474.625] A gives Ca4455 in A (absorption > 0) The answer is 2.9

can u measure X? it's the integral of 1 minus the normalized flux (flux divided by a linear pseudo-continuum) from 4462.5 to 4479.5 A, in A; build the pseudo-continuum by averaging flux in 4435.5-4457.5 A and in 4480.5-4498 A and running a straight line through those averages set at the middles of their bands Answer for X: 0.52 A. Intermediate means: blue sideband 5.22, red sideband 5.39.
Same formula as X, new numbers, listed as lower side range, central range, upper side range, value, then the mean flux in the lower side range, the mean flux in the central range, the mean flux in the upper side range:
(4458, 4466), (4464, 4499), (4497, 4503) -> -1.7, 4.61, 5.28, 5.42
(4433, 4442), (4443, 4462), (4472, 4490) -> -1.1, 4.61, 5.11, 5.29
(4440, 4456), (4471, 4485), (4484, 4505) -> 0.4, 5.38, 5.32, 5.54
